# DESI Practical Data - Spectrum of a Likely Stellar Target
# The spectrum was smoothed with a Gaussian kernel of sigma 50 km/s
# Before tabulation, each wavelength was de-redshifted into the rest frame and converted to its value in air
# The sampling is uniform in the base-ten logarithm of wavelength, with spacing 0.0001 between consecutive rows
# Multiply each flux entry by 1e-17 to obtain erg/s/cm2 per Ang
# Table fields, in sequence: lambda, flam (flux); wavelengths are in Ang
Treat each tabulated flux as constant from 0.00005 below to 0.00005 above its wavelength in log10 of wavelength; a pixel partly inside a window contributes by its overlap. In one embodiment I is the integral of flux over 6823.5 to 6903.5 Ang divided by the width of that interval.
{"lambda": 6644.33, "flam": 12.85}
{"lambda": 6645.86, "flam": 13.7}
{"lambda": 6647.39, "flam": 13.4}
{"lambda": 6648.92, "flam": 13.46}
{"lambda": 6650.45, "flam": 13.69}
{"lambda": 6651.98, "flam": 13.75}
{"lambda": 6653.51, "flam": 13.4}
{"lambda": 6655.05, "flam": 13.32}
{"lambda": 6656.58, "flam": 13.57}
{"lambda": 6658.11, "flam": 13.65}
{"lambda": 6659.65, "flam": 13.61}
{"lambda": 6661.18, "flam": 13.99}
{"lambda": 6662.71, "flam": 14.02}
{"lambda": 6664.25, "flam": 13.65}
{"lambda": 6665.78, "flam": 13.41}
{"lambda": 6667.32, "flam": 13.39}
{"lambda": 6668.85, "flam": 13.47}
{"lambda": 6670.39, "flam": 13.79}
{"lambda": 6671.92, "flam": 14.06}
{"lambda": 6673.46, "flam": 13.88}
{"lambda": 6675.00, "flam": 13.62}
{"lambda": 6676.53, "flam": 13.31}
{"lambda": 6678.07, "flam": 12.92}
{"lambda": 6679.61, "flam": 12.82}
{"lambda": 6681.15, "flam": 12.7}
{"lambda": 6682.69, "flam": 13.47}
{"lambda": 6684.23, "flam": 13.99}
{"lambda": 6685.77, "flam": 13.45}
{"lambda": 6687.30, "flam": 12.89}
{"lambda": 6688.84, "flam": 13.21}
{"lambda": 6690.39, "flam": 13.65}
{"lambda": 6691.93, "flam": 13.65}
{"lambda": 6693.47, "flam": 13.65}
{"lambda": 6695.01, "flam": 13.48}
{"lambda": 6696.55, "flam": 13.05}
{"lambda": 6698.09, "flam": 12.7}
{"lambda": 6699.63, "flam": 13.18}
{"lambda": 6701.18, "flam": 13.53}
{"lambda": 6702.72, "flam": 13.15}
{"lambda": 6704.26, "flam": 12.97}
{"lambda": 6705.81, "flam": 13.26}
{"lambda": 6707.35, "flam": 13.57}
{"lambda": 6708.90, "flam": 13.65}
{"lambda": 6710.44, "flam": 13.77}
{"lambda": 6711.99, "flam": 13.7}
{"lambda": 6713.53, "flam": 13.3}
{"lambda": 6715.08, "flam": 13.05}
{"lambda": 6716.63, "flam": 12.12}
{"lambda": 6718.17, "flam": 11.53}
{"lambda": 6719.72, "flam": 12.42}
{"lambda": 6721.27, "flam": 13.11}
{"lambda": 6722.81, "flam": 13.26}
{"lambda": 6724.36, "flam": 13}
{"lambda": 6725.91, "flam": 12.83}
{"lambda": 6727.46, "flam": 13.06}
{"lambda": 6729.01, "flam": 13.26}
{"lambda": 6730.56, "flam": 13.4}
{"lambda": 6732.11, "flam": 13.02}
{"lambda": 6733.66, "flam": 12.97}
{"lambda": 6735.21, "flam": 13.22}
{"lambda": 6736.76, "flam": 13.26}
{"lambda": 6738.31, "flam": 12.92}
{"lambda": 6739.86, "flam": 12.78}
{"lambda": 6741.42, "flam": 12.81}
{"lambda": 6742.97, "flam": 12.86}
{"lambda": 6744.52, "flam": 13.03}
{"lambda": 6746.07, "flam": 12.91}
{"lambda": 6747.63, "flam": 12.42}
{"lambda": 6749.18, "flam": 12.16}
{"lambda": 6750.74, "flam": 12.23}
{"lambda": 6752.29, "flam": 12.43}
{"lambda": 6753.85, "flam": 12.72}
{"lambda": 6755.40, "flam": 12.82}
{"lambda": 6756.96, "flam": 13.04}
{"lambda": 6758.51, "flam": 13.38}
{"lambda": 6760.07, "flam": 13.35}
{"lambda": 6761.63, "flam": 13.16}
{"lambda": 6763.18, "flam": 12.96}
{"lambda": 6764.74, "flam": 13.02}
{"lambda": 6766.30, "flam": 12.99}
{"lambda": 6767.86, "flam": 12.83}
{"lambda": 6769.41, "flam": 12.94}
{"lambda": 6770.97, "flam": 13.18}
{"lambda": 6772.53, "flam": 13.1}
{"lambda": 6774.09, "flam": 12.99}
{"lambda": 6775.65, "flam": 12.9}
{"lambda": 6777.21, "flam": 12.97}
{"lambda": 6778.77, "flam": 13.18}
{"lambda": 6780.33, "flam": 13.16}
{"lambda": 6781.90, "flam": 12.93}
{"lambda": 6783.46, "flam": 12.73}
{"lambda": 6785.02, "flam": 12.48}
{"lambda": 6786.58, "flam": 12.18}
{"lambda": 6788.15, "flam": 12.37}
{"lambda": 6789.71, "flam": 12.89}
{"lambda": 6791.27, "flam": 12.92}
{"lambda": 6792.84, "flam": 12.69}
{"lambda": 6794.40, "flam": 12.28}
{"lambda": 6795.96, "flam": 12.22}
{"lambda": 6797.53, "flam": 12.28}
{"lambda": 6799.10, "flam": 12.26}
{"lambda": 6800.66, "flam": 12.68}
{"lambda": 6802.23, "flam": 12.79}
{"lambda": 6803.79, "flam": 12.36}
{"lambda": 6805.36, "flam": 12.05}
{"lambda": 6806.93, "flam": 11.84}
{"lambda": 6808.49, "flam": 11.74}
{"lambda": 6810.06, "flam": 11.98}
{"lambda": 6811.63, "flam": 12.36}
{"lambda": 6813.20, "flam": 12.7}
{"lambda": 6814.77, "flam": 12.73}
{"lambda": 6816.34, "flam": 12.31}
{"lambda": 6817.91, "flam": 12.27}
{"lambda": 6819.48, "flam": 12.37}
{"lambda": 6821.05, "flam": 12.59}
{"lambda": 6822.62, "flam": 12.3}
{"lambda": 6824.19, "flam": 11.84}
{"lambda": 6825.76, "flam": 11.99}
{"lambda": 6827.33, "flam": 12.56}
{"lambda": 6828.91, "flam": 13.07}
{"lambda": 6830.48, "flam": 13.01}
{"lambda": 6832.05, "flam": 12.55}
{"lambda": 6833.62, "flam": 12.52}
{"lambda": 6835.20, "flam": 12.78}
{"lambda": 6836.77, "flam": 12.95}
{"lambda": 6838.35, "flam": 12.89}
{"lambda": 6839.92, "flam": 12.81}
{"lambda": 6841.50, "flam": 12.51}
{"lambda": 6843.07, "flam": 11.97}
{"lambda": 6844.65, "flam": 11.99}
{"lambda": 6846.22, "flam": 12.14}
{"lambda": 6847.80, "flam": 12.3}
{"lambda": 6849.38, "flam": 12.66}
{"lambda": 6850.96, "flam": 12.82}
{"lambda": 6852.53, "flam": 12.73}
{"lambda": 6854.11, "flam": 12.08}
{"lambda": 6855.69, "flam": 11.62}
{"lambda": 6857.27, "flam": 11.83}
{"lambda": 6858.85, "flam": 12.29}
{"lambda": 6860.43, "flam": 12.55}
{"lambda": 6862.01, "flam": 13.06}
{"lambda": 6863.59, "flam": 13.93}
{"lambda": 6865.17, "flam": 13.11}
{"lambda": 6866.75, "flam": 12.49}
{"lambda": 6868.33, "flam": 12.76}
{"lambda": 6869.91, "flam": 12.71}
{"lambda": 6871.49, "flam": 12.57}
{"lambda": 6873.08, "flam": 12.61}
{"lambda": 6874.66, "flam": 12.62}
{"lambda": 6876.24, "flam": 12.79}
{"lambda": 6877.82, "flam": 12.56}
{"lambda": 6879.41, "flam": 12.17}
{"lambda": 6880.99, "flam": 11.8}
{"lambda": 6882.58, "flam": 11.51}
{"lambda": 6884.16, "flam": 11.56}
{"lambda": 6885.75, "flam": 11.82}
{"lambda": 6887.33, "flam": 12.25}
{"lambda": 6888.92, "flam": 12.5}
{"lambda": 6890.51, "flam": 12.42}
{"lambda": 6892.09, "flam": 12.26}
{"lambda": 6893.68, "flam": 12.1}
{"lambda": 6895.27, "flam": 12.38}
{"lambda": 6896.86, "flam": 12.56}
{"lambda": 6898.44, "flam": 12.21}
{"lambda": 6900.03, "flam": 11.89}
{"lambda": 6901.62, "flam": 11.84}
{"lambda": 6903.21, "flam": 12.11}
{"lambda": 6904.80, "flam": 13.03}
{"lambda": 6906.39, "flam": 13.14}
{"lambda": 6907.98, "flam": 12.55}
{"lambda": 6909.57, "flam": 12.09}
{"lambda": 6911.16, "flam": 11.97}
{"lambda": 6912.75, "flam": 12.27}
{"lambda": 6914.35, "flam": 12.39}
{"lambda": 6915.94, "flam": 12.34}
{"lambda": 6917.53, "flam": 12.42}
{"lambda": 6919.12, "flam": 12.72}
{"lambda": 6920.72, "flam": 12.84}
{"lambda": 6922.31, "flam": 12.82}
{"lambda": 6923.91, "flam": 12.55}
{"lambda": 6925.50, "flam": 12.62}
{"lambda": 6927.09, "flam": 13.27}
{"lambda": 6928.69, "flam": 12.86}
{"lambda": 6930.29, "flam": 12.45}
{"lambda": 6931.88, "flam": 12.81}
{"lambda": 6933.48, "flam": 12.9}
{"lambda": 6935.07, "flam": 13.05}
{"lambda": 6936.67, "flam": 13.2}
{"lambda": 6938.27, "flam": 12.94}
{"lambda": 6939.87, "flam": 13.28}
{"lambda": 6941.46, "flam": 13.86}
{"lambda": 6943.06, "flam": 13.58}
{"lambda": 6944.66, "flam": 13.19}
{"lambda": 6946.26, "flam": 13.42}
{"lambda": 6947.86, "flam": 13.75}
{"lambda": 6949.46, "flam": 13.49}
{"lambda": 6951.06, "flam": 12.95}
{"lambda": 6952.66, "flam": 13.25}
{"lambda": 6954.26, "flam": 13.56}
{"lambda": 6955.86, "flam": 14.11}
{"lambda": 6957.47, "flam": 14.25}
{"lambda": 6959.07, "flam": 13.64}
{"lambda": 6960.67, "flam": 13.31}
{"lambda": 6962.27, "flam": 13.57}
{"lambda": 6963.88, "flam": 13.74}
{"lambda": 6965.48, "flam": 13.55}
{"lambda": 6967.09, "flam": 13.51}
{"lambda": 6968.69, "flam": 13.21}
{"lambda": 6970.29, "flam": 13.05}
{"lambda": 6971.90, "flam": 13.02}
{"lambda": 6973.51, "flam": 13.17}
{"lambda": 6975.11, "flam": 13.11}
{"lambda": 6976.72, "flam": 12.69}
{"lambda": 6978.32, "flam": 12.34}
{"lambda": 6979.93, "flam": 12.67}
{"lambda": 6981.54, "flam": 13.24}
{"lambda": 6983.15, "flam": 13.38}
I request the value 12.4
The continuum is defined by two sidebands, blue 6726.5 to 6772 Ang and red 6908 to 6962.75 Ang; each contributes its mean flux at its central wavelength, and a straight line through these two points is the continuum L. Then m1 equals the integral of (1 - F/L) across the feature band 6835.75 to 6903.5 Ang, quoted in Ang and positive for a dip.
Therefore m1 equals 3.19 Ang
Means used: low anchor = 12.9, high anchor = 13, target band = 12.4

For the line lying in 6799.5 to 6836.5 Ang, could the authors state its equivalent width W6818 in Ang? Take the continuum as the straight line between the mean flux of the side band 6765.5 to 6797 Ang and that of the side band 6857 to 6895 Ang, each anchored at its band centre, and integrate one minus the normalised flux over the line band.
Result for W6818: 0.7 Ang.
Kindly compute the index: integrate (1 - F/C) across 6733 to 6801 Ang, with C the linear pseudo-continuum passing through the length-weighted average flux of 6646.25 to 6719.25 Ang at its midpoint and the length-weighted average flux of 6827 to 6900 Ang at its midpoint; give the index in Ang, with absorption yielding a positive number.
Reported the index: 0.7 Ang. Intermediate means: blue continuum 13.4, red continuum 12.5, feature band 12.8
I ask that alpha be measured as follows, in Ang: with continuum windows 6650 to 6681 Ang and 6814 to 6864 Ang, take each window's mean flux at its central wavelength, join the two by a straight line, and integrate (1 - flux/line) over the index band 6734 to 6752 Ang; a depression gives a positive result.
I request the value 0.4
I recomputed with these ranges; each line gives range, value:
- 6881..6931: 12.4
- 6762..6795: 12.9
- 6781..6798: 12.5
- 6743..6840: 12.6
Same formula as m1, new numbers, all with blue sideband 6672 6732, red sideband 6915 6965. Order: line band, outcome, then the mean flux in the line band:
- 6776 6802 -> 1.1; 12.6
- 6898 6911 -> 0.8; 12.3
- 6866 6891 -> 1.7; 12.3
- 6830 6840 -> 0.3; 12.8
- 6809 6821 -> 0.7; 12.4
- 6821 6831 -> 0.6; 12.5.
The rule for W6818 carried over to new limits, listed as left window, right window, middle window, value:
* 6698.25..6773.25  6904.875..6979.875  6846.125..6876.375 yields 1.0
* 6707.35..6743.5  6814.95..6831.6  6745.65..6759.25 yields 0.2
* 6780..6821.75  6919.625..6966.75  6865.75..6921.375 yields 2.7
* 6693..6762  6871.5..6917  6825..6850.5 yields 0.0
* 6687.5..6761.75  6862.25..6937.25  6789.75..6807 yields 0.5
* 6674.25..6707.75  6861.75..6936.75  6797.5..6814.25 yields 0.7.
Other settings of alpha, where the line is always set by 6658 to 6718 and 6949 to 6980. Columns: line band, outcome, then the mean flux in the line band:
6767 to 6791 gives 0.9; 12.9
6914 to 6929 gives 0.7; 12.7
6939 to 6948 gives -0.1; 13.5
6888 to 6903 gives 1.2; 12.2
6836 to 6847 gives 0.7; 12.5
